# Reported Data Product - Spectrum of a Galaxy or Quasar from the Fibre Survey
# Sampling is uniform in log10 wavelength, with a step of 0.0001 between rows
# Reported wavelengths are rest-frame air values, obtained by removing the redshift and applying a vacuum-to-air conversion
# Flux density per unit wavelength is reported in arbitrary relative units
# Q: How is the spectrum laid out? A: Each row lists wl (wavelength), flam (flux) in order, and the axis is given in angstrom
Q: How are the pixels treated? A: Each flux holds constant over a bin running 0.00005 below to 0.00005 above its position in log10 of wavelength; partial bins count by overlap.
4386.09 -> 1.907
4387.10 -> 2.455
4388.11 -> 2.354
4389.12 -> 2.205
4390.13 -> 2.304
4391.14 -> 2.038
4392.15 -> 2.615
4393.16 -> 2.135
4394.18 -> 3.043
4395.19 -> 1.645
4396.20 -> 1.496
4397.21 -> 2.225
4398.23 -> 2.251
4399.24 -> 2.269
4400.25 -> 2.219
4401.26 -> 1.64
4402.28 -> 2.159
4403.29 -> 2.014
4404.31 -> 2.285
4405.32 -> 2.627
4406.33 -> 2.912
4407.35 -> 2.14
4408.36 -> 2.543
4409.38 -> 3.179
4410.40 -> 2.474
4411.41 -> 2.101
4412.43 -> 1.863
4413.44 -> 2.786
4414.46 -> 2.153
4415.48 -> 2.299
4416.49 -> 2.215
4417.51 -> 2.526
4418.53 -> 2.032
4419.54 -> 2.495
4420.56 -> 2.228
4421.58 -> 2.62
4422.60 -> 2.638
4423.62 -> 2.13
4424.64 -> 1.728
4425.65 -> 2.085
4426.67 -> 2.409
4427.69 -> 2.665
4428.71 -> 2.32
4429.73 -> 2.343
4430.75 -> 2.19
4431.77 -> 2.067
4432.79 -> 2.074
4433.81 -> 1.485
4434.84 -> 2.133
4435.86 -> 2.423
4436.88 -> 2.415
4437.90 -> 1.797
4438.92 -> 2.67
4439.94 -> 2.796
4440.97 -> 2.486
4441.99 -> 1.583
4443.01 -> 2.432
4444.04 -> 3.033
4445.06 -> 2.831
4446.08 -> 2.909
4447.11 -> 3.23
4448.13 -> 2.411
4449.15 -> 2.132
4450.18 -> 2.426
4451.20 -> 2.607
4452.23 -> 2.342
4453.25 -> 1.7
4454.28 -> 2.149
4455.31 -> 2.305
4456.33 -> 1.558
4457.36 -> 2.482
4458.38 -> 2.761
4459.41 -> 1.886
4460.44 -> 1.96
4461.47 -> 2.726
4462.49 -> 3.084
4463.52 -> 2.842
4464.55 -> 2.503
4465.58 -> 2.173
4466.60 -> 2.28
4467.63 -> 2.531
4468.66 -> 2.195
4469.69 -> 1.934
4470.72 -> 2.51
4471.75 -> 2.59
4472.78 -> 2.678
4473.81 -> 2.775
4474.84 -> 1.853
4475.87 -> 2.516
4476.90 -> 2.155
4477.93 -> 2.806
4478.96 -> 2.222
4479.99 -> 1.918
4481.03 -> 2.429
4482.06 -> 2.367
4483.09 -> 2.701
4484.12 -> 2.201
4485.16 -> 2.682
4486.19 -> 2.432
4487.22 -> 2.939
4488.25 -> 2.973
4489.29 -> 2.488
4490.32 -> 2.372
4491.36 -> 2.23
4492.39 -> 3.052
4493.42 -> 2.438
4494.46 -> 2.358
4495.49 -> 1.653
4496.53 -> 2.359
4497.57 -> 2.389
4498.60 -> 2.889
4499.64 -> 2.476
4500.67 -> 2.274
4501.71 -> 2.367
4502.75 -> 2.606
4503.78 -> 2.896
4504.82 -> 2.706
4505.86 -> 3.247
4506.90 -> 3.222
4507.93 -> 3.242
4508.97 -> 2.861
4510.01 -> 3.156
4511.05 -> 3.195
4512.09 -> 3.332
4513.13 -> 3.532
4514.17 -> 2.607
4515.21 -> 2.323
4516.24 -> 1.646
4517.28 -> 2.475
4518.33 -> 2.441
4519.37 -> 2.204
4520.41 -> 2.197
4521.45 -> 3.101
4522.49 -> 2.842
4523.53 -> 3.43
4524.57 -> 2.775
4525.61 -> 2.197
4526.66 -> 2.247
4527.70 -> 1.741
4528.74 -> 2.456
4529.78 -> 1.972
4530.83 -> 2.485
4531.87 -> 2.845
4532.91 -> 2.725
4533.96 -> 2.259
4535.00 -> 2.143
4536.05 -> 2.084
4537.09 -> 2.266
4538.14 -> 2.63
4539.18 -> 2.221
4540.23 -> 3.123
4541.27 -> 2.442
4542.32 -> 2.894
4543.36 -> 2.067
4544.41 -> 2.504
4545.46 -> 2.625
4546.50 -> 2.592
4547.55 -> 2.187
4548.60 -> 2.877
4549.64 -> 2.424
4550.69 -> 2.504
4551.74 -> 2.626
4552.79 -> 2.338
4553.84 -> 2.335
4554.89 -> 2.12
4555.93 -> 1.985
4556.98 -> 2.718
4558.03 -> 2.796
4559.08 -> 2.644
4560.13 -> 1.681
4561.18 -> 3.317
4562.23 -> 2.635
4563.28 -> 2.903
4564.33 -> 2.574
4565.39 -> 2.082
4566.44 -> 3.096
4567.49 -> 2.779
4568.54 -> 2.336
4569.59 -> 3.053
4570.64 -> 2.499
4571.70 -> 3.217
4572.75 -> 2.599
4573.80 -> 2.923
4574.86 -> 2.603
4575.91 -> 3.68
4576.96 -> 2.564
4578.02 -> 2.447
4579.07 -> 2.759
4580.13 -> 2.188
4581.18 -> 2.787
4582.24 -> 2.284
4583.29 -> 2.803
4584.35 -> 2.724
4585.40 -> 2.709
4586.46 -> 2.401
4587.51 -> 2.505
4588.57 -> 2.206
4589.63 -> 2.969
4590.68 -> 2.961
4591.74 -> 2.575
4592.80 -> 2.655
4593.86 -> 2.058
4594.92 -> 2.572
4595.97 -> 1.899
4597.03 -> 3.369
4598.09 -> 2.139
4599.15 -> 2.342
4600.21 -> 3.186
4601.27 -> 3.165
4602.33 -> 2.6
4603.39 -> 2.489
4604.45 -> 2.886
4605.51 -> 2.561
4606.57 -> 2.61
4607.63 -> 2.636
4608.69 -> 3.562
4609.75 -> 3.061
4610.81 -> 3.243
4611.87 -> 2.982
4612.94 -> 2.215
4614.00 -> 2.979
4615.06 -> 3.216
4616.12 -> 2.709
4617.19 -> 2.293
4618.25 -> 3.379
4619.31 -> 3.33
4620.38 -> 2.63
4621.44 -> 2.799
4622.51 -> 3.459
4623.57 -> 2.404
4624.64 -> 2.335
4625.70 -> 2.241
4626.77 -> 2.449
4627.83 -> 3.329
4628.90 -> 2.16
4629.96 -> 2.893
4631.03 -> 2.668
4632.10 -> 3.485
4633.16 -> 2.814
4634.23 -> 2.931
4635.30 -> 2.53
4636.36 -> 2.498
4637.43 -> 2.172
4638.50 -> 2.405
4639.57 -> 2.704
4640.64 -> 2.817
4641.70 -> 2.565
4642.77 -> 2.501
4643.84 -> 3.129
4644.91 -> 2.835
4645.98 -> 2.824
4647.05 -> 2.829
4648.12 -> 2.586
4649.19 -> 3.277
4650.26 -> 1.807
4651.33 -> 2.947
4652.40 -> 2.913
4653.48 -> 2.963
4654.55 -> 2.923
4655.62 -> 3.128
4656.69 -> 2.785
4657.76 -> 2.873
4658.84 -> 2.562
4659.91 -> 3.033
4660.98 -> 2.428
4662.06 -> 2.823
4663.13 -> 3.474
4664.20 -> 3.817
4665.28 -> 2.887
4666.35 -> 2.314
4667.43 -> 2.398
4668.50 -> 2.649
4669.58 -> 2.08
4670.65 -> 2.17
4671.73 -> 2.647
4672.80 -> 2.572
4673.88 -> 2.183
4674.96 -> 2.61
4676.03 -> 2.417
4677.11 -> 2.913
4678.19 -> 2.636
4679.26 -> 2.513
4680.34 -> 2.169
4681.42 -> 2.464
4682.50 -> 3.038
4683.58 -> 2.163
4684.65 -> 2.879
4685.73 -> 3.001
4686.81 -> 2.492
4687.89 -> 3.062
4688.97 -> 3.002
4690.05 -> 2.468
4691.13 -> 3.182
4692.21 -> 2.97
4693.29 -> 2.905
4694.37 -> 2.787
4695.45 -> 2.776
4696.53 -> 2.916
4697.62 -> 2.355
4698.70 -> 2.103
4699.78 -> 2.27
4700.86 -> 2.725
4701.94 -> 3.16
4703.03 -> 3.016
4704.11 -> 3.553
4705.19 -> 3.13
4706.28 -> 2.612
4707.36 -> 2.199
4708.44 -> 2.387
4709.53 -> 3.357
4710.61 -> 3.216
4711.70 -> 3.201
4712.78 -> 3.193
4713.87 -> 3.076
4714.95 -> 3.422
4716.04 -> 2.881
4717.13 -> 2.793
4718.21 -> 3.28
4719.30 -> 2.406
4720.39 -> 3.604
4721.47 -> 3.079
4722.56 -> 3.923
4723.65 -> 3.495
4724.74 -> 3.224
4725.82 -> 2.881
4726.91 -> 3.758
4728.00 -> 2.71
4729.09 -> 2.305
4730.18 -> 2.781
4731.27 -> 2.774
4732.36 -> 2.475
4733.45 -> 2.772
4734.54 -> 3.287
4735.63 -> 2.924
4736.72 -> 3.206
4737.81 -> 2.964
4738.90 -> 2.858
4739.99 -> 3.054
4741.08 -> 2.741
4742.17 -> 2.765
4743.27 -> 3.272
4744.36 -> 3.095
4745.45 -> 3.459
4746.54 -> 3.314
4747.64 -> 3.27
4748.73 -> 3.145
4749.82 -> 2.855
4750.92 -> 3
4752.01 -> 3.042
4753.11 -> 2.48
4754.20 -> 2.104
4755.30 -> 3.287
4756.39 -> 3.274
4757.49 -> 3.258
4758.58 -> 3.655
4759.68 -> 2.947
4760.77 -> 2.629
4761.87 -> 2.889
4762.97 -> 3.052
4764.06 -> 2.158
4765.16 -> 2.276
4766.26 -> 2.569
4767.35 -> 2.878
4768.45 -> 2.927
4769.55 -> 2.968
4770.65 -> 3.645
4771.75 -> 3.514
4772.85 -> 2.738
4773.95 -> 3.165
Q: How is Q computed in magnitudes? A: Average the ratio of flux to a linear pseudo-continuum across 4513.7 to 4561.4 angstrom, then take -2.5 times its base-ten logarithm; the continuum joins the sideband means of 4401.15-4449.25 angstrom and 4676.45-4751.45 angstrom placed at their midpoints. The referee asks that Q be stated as 0.05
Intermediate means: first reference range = 2.36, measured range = 2.45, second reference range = 2.92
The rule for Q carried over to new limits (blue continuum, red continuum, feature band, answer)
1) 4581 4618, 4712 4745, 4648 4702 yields 0.07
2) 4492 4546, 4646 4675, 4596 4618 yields -0.05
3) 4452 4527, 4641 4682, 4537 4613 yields -0.01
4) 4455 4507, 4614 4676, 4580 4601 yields 0.03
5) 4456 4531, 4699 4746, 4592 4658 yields 0.02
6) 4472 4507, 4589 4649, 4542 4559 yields 0.06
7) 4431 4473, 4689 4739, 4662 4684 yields 0.09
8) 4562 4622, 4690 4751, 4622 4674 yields 0.04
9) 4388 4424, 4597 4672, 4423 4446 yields 0.03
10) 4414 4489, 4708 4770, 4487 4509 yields -0.07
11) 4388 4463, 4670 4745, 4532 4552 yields 0.02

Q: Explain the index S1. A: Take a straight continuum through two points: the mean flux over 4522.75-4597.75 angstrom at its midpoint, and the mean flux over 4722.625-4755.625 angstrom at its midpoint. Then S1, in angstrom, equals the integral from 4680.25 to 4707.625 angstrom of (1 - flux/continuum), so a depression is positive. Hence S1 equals 1.1 angstrom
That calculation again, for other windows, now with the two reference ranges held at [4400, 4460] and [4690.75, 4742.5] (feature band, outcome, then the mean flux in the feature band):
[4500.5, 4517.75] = -2.2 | 2.82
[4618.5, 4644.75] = 0.3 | 2.73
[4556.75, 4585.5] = -0.7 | 2.69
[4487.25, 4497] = 0.0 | 2.46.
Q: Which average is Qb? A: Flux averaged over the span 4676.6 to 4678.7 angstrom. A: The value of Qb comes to 2.77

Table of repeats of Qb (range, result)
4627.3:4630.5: 2.79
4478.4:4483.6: 2.33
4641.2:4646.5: 2.77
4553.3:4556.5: 2.16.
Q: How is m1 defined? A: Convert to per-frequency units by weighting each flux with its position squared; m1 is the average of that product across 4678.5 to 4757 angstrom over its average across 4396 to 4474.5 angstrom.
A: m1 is 1.4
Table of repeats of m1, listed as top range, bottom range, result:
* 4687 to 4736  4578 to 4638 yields 1.13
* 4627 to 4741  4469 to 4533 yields 1.19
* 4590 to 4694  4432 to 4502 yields 1.23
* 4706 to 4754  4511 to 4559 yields 1.31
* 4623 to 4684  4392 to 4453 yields 1.27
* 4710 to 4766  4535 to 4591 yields 1.25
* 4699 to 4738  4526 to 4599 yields 1.26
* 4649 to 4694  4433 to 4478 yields 1.26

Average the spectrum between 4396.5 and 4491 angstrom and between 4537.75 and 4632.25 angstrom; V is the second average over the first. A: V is 1.13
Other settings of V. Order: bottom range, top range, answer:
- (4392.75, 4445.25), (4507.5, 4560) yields 1.11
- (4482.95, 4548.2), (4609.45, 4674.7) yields 1.07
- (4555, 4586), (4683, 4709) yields 1.04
